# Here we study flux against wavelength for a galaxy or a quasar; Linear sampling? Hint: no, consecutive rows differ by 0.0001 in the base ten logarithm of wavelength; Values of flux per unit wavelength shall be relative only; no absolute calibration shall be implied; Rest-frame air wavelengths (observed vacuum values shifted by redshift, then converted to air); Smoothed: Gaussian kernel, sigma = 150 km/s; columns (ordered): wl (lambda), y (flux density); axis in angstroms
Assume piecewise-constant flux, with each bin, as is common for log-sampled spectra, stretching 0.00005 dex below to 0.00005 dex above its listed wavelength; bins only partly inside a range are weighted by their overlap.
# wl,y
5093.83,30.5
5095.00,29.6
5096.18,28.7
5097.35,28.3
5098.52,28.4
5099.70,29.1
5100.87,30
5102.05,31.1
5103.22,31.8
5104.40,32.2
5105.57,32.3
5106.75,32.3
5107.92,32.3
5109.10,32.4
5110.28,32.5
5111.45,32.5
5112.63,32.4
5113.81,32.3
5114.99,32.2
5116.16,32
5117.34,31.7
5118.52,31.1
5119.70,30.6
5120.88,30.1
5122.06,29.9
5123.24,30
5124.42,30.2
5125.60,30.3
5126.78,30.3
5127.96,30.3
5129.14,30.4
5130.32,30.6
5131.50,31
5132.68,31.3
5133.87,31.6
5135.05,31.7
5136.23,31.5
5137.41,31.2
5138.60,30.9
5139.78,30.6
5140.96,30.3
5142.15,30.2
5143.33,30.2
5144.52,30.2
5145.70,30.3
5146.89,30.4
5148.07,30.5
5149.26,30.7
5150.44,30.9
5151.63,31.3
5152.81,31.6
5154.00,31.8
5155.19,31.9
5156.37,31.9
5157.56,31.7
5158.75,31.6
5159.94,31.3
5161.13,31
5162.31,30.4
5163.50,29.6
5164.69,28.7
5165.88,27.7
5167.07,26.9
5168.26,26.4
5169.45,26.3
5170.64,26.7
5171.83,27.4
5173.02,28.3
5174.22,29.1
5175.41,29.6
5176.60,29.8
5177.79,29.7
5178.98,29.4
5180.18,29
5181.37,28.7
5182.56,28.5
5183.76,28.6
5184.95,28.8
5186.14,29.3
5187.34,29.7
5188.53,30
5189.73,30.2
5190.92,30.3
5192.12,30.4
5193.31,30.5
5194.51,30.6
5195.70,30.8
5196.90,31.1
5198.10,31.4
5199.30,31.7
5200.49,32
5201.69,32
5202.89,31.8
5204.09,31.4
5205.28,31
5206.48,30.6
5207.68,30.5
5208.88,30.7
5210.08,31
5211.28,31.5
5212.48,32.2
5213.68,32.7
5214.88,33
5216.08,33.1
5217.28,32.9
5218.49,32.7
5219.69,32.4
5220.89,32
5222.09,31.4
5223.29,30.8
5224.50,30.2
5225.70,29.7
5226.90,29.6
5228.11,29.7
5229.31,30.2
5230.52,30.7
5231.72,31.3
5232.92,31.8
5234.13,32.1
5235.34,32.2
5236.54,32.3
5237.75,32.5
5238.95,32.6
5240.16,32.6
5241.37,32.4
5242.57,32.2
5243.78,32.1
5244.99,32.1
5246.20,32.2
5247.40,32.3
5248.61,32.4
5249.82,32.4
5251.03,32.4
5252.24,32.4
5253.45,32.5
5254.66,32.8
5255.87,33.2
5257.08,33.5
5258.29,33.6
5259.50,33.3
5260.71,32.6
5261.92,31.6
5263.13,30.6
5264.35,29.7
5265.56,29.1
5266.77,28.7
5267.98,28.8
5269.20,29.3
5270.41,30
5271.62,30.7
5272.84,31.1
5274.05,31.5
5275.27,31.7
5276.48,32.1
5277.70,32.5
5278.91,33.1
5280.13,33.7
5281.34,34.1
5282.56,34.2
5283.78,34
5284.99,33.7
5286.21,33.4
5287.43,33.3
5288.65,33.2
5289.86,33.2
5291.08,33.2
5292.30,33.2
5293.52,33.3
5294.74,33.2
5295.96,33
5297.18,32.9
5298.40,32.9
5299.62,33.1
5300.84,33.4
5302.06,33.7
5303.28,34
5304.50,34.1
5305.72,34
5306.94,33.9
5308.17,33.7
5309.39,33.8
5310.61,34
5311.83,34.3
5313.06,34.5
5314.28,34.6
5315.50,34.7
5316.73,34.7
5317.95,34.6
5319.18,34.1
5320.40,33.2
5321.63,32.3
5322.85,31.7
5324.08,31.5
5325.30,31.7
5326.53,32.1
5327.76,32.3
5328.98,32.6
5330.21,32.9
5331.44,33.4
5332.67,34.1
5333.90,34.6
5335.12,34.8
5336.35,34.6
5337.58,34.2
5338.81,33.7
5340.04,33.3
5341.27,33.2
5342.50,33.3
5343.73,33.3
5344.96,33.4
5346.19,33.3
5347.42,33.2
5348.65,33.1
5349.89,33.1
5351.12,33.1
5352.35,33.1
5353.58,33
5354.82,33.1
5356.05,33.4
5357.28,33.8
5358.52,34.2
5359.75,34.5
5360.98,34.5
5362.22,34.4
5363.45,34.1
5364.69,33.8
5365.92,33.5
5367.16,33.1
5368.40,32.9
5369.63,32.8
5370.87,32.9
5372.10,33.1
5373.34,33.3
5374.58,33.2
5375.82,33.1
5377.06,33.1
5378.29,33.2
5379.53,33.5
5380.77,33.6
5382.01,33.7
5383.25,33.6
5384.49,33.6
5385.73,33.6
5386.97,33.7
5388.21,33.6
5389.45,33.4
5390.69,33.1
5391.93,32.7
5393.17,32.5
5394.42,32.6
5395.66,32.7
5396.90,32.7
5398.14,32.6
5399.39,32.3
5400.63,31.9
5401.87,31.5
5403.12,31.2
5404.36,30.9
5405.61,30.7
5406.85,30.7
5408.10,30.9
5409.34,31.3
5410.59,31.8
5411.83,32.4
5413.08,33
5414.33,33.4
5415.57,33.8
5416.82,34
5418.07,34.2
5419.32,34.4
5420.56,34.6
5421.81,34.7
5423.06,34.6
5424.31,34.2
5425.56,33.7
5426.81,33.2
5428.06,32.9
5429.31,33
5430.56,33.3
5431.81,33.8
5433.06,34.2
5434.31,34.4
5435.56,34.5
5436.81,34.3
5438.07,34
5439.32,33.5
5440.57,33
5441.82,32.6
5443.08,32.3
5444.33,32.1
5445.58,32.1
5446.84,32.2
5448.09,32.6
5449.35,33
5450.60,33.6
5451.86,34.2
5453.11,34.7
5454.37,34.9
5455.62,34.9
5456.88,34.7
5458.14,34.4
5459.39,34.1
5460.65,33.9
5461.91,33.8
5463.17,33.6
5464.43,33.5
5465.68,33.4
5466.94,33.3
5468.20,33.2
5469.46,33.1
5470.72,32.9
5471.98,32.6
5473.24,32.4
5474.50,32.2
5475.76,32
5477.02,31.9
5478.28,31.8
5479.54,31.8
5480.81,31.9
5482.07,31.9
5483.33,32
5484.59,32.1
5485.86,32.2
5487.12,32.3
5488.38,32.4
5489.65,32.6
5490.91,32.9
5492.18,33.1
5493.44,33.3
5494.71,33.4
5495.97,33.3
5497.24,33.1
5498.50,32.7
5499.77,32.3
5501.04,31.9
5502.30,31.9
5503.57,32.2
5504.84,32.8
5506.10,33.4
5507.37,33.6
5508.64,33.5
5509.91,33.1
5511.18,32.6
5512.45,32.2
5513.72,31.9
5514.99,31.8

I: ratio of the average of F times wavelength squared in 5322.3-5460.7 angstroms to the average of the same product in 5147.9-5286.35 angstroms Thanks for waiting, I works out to 1.14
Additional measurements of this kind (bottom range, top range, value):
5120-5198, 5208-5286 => 1.10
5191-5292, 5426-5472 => 1.14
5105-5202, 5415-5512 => 1.23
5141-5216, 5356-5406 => 1.18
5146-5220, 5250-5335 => 1.13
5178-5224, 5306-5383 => 1.14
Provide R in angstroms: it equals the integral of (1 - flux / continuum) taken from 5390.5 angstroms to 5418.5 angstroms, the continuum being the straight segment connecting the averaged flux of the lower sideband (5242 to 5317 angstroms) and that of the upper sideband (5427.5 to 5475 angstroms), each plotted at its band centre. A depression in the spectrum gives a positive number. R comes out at 0.82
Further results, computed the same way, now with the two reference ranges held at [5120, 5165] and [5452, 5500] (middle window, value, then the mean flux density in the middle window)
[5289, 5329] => -1.9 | 33.4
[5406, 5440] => -0.8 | 33.4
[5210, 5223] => -0.4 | 32.3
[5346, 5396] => -1.6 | 33.4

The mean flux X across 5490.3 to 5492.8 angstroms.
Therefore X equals 32.9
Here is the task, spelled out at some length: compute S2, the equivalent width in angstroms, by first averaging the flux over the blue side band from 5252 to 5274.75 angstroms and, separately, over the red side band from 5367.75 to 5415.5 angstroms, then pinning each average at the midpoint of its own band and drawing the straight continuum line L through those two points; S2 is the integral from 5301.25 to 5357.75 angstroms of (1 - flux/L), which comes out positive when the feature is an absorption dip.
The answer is -2.6 angstroms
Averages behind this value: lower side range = 31.3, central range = 33.5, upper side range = 32.7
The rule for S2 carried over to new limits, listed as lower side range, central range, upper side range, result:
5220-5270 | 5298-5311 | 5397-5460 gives -0.65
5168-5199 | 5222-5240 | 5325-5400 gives -0.47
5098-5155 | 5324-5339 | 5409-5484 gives -0.38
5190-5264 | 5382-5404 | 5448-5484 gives -0.03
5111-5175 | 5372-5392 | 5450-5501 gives -0.67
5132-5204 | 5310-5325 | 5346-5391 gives -0.48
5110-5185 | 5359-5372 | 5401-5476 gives -0.47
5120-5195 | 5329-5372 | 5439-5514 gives -2.43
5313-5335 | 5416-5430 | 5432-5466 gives -0.15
